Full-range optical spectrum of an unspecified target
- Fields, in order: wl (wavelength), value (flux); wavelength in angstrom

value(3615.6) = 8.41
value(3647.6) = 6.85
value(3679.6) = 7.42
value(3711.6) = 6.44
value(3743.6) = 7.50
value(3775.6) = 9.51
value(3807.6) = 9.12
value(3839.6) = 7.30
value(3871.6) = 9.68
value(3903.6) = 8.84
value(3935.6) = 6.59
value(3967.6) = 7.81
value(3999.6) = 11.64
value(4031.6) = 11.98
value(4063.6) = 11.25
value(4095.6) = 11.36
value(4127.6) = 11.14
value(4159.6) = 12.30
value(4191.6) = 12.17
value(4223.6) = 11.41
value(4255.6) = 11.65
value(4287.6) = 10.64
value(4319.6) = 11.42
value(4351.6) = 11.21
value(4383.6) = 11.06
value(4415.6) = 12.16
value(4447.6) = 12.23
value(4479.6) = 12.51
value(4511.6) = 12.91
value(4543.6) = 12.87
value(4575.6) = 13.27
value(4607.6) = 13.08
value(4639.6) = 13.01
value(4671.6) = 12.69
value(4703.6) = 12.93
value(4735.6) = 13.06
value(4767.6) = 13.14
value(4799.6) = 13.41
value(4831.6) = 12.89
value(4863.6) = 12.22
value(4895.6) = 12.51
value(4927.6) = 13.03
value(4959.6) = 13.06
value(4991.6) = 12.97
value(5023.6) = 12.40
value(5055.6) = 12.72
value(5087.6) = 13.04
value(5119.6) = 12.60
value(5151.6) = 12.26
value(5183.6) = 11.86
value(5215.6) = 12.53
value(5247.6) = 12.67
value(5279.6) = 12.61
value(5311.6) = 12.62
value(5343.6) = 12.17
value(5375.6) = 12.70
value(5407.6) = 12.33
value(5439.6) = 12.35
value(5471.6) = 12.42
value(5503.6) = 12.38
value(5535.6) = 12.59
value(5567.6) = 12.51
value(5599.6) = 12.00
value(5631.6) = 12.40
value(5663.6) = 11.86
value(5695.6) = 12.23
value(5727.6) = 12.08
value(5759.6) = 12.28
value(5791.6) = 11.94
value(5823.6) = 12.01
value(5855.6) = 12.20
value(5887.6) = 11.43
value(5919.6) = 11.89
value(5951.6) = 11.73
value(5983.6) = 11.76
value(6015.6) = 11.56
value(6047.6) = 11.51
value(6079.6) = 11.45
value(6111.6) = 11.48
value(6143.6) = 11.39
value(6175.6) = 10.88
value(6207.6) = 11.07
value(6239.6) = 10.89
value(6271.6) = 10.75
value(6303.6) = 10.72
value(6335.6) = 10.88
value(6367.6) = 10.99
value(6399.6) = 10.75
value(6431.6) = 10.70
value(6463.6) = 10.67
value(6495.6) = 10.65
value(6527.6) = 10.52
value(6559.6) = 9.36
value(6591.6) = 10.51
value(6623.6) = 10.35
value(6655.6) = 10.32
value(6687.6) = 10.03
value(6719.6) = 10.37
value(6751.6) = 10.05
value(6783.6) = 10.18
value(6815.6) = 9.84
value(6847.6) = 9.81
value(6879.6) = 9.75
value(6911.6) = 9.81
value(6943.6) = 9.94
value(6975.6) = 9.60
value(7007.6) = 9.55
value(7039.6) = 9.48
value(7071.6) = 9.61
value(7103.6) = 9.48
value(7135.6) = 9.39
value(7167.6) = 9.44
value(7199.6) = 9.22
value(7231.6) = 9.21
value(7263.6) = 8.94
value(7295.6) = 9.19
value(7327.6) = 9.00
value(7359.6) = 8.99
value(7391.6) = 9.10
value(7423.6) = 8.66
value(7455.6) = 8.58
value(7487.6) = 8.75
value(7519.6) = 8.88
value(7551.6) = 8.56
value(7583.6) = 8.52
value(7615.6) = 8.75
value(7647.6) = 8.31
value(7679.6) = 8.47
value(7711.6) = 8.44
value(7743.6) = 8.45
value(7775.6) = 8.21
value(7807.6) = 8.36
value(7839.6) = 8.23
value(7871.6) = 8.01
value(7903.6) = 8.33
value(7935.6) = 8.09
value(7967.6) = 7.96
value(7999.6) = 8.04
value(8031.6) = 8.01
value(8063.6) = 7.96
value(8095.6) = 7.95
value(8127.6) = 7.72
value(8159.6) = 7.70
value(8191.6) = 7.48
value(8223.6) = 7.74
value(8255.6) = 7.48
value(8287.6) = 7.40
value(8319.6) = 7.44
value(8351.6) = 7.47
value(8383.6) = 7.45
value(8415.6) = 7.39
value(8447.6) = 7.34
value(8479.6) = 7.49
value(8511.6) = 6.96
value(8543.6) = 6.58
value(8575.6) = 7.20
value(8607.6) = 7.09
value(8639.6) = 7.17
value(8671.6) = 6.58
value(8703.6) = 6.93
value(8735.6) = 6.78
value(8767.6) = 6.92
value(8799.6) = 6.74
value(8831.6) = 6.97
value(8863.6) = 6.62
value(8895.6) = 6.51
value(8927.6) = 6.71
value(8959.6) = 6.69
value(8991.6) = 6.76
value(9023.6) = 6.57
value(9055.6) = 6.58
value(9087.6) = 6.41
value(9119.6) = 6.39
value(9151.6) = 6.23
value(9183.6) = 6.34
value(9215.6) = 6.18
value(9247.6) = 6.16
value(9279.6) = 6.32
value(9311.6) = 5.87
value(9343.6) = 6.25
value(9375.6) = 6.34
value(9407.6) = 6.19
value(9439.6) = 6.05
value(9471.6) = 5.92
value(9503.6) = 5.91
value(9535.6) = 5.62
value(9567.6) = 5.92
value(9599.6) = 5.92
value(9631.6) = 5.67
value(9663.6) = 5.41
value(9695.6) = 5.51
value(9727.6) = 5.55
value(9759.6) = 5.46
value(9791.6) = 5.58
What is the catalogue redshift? 0.00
